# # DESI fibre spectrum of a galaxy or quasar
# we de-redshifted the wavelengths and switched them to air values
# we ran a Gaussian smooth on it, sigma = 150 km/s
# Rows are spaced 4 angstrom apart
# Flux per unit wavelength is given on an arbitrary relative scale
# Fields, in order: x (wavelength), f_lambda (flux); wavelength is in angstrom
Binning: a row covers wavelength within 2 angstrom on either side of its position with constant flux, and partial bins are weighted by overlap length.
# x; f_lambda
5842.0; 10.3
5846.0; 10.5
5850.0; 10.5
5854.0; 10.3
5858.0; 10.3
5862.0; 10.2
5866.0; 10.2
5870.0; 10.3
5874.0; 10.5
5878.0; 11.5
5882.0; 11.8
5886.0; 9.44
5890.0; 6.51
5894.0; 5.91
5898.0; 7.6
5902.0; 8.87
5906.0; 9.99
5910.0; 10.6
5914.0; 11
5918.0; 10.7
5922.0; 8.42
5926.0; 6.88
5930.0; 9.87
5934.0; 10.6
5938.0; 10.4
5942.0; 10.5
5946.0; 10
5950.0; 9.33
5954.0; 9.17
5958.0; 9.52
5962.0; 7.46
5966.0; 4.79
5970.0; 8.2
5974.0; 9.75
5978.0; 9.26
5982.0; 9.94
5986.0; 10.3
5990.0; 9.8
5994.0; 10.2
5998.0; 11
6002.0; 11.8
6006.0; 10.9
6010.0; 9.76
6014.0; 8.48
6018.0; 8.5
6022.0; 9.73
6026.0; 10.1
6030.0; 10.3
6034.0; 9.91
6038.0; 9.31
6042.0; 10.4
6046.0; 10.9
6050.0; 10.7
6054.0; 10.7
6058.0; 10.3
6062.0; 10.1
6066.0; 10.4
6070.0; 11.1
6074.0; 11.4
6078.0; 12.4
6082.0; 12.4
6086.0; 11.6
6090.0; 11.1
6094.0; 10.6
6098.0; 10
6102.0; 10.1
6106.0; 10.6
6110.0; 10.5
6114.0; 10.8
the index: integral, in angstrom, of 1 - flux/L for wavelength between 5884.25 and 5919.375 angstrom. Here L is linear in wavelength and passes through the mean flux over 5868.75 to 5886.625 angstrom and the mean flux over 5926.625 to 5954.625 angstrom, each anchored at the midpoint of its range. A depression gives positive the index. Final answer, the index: 5.1 angstrom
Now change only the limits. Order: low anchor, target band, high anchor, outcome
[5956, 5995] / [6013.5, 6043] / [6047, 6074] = 1.0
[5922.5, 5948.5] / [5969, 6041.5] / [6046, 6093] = 3.5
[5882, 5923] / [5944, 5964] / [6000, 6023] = 0.7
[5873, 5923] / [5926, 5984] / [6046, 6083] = 5.0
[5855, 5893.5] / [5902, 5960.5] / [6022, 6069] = 1.8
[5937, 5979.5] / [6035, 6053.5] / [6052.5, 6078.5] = 0.2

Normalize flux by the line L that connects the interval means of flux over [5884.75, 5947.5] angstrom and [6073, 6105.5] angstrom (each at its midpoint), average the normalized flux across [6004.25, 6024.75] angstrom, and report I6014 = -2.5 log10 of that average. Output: 0.09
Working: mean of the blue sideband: 9.2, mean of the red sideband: 11.2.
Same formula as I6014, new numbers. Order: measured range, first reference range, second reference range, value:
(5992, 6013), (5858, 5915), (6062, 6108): -0.02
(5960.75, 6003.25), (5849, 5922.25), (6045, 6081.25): 0.12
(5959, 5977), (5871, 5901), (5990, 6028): 0.25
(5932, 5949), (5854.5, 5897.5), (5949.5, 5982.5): -0.17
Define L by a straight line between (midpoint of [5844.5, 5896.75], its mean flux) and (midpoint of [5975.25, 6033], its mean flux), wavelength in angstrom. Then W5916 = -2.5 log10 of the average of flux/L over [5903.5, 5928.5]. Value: 0.03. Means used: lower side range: 9.8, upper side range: 10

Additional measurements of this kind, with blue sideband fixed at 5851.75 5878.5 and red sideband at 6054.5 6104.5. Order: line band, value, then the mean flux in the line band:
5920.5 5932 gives 0.251 mag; 8.39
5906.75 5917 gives -0.016 mag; 10.7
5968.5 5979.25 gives 0.175 mag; 9.1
